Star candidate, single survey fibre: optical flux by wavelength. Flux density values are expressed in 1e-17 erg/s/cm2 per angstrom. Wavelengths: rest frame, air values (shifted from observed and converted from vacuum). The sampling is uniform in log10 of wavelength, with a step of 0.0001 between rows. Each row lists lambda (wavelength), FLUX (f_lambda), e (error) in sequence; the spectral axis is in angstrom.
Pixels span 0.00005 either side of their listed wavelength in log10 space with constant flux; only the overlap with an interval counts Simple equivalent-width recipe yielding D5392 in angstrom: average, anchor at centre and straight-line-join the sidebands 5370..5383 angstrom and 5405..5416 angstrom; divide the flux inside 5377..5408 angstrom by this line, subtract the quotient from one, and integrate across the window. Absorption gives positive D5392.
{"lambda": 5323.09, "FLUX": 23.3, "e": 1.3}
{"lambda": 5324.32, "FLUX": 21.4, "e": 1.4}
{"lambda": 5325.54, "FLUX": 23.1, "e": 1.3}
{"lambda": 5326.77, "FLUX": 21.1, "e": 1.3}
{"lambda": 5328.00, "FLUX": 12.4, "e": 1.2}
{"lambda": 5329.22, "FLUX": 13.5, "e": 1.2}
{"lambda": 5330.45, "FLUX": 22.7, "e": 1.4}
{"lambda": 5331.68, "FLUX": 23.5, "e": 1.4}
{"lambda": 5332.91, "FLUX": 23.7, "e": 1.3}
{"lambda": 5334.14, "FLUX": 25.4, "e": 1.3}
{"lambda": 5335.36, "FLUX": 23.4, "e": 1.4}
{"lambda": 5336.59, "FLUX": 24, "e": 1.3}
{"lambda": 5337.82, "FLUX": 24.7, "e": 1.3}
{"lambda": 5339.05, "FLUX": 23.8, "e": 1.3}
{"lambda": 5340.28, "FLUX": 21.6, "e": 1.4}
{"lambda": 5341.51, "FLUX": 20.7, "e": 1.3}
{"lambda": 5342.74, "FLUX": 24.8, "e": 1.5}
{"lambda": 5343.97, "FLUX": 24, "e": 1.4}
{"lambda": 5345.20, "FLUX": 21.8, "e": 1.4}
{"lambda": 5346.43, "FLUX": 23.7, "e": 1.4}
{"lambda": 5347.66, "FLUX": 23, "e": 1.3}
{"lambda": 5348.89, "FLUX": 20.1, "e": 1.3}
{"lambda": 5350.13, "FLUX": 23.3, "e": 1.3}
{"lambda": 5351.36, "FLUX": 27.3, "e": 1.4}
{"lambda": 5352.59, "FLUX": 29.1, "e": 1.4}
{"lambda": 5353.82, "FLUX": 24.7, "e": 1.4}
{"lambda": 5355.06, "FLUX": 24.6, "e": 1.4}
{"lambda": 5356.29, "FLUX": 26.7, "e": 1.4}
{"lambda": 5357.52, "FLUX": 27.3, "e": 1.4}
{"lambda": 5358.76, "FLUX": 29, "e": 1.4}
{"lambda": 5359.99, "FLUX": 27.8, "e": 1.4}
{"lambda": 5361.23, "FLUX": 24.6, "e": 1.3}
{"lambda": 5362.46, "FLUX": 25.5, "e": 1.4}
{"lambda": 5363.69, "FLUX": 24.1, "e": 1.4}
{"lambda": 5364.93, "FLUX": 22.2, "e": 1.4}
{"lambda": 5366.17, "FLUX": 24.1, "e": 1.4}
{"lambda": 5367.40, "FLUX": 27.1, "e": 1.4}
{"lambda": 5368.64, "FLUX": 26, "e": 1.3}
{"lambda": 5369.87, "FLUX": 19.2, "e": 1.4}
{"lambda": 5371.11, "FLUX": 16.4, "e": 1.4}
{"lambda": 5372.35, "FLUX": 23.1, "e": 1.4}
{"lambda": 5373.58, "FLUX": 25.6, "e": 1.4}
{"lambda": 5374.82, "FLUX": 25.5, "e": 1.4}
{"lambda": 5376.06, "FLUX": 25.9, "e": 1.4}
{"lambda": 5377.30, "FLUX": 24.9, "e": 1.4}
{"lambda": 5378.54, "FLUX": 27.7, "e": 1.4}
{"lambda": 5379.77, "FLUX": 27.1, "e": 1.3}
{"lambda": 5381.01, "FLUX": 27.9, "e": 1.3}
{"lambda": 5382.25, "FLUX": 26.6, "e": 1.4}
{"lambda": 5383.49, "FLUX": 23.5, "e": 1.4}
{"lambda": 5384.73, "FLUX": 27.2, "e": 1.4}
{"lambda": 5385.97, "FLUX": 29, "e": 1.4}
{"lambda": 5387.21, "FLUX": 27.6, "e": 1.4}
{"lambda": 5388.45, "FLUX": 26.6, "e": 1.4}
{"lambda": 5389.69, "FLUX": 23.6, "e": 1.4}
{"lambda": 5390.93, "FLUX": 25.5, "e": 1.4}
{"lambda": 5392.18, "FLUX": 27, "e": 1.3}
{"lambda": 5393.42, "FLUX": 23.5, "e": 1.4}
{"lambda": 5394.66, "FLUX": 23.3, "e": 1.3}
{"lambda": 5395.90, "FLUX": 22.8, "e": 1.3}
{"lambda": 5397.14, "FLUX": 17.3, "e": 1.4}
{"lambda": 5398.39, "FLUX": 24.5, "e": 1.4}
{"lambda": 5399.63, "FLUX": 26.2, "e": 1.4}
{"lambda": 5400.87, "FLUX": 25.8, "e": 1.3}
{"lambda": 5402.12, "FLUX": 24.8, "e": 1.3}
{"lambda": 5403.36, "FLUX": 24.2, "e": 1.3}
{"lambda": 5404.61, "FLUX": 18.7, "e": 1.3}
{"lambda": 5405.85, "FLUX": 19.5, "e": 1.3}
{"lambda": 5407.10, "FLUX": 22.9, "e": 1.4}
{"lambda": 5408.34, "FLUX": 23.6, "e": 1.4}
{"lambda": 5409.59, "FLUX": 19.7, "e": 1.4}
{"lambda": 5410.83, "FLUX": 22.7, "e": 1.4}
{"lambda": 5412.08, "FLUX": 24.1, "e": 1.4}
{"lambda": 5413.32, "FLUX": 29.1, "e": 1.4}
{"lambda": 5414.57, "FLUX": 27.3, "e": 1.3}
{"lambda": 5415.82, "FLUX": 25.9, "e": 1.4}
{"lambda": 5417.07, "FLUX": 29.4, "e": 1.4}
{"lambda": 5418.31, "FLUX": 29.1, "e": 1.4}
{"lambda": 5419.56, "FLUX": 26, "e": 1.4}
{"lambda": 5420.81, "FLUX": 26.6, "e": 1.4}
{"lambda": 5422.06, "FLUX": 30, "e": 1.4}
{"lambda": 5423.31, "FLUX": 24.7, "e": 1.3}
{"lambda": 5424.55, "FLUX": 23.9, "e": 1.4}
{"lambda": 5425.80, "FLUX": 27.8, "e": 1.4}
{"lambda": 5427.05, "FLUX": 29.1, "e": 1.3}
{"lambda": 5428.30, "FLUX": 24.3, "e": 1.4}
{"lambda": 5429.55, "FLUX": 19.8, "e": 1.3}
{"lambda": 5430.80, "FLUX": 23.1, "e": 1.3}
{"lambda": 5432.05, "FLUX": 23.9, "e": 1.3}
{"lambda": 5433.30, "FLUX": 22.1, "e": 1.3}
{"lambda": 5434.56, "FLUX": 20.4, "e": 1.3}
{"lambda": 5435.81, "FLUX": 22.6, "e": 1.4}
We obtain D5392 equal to -0.5 angstrom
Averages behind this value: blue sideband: 24.8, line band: 24.7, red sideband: 23.7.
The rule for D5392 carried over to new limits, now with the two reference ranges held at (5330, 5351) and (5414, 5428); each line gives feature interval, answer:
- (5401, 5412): 1.7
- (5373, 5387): -0.7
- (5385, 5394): -0.2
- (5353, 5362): -0.9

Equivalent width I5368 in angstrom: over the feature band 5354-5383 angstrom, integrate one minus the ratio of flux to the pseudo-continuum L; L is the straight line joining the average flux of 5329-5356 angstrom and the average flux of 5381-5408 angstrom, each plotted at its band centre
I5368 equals -1.5 angstrom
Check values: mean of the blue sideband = 23.5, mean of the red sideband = 24.4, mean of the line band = 25.2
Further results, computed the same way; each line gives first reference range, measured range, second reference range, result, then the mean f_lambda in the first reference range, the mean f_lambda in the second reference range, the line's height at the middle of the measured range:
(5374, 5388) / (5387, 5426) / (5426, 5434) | 0.6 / 26.6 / 23.9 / 25.2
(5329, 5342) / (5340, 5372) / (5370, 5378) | -1.6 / 22.7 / 23.3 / 23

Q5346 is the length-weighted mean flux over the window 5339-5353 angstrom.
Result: 23.5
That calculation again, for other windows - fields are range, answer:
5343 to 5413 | 24.5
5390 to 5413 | 23.2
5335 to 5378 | 24.3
